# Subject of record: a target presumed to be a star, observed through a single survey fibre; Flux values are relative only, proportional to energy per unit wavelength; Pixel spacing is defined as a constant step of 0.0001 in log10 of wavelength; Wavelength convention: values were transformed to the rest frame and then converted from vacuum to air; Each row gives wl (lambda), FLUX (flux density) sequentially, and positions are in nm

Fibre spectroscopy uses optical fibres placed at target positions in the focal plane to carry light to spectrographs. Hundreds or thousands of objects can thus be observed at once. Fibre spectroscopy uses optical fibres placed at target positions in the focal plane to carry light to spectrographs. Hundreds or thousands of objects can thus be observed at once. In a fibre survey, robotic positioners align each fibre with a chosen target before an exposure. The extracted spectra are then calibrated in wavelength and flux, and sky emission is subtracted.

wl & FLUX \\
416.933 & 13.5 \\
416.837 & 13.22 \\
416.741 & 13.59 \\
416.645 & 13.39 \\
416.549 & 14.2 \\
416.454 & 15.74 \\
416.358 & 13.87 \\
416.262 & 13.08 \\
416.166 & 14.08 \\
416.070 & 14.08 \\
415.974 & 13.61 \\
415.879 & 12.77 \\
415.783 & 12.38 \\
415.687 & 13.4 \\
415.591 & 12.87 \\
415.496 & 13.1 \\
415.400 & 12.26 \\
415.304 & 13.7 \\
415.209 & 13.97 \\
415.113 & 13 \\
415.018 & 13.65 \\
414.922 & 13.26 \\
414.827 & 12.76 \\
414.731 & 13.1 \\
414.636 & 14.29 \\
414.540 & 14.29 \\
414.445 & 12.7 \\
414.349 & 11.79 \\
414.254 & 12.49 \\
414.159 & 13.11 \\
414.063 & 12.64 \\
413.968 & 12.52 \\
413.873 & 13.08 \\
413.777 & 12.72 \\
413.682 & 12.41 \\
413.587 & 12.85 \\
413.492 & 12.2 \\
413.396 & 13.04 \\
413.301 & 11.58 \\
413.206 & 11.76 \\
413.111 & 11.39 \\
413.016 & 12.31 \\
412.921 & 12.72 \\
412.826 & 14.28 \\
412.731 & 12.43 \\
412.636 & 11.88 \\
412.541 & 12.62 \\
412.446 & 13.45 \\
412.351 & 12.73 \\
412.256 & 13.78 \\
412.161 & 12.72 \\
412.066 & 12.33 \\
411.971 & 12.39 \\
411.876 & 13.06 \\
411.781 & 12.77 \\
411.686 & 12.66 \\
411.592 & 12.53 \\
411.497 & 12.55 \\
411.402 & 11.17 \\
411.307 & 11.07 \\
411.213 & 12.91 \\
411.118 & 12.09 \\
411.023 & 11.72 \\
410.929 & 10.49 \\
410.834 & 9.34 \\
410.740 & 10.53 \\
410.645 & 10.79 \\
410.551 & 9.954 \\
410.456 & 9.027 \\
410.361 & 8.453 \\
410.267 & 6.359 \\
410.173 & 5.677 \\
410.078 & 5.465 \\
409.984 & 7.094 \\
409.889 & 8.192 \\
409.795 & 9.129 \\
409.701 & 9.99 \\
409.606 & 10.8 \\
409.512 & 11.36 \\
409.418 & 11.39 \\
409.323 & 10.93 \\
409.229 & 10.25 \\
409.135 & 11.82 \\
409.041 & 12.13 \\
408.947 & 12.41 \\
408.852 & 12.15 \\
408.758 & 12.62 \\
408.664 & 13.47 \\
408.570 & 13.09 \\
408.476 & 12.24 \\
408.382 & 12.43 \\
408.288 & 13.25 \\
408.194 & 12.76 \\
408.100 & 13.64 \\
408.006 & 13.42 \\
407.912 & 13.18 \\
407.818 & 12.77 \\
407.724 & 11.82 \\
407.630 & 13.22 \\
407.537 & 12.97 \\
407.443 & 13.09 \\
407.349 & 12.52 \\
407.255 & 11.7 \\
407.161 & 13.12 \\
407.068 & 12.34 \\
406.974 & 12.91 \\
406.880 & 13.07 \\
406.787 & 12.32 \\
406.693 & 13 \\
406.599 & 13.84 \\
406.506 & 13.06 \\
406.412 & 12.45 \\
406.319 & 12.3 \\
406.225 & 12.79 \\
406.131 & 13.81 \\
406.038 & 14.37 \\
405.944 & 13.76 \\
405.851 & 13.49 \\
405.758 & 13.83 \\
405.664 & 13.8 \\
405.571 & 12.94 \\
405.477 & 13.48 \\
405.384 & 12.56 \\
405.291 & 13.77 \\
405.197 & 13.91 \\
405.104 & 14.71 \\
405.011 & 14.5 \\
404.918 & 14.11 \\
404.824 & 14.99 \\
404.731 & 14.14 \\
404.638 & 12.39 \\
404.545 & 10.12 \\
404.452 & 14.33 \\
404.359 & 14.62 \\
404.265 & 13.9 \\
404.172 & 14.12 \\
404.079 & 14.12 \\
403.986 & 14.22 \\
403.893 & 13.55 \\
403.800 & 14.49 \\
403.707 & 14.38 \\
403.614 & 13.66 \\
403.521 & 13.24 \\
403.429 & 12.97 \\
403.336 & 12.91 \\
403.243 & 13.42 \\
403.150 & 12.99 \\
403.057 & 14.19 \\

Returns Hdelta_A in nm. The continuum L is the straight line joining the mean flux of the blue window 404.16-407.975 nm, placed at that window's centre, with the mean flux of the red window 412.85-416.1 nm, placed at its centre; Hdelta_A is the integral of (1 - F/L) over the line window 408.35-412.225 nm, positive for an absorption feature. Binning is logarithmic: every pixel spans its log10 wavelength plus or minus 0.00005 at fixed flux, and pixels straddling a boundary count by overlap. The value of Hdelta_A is 0.64 nm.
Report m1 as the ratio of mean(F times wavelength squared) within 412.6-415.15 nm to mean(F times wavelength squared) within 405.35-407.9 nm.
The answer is 1.02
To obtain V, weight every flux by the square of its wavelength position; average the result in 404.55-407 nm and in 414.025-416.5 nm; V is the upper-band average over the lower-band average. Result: 1.04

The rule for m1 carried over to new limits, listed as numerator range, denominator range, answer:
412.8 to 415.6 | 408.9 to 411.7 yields 1.28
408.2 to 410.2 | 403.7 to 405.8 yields 0.80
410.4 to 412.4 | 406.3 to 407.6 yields 0.94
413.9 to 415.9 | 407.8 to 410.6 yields 1.24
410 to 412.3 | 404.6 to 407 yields 0.82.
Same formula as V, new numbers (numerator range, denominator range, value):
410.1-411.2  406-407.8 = 0.75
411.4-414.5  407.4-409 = 1.00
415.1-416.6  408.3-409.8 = 1.19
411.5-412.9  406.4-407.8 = 1.03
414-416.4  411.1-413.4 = 1.07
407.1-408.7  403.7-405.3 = 0.94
